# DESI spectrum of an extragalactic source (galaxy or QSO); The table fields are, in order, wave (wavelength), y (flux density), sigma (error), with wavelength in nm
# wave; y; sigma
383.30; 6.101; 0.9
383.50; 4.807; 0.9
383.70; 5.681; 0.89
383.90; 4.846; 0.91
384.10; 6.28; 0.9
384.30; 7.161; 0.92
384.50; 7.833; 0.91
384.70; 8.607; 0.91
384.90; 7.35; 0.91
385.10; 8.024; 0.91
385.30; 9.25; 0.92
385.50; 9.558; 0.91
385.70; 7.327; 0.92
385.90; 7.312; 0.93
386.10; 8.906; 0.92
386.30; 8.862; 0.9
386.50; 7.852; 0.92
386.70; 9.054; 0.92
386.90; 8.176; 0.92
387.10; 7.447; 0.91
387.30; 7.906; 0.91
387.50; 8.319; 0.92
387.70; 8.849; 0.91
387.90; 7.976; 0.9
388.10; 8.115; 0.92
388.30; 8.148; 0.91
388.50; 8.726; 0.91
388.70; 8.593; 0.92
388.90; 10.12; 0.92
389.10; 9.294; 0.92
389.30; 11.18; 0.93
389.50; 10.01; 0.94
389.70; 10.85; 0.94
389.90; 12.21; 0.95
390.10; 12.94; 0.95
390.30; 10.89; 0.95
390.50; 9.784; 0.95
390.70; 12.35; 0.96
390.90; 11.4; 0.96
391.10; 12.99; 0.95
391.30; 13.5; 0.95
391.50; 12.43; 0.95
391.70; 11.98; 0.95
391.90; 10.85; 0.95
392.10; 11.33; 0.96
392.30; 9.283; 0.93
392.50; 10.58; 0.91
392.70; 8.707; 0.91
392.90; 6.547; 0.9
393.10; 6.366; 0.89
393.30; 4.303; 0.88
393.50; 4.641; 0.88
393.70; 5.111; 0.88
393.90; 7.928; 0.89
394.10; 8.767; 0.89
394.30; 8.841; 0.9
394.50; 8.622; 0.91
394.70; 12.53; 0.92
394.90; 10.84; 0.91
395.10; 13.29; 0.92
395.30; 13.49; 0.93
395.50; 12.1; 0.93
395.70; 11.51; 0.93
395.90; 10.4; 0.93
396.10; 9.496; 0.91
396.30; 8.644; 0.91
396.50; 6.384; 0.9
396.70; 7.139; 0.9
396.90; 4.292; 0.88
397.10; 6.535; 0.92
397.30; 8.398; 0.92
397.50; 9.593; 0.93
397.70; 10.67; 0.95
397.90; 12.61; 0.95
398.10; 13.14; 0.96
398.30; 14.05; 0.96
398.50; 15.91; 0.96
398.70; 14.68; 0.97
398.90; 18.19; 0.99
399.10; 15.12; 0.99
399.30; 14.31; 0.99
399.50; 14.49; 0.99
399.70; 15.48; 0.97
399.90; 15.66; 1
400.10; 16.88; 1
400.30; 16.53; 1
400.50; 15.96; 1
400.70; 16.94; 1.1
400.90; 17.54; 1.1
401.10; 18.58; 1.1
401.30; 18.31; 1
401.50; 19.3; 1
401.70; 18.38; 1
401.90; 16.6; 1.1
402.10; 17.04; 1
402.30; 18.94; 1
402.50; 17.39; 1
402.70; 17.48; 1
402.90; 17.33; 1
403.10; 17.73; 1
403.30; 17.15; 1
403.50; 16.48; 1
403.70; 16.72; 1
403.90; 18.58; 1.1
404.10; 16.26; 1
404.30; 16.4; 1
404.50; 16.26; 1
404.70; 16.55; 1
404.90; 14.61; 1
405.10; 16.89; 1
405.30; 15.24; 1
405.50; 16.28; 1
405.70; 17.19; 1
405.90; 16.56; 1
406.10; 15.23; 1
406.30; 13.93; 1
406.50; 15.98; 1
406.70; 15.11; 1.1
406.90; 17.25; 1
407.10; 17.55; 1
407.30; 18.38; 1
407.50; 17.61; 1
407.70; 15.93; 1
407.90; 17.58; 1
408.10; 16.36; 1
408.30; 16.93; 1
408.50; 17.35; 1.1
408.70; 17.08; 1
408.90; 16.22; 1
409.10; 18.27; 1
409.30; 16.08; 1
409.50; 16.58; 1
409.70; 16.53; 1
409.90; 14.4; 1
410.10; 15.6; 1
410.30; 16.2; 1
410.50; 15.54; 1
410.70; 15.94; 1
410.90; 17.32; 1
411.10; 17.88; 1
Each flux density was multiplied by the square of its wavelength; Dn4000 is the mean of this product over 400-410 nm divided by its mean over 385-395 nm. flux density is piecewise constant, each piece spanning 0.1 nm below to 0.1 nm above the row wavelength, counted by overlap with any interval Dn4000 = 1.95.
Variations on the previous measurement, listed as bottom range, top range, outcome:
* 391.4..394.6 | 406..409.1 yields 2.10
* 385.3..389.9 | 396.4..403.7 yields 1.78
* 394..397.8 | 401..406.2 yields 1.86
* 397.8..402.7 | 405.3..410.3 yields 1.04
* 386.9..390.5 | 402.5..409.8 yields 1.92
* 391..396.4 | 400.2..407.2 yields 1.81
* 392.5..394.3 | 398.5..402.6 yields 2.52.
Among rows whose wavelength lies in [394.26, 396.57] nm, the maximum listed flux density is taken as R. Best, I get 13.49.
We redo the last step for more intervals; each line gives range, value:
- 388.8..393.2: 13.5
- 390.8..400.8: 18.19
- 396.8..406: 19.3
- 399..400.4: 16.88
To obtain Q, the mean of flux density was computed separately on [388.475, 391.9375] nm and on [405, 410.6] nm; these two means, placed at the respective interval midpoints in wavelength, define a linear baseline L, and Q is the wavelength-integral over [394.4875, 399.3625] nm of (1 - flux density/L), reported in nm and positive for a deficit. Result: 0.70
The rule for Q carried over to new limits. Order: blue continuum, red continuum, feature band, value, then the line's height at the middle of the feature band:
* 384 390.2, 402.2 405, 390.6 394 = 0.54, 11.4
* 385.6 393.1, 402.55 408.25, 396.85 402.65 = -0.29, 14.2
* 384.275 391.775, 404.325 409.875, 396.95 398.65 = 0.24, 13.1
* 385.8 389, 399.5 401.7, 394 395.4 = 0.24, 13.2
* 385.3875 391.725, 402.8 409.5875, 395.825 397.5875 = 0.69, 12.9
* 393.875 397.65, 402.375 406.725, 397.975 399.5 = -0.41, 11.8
